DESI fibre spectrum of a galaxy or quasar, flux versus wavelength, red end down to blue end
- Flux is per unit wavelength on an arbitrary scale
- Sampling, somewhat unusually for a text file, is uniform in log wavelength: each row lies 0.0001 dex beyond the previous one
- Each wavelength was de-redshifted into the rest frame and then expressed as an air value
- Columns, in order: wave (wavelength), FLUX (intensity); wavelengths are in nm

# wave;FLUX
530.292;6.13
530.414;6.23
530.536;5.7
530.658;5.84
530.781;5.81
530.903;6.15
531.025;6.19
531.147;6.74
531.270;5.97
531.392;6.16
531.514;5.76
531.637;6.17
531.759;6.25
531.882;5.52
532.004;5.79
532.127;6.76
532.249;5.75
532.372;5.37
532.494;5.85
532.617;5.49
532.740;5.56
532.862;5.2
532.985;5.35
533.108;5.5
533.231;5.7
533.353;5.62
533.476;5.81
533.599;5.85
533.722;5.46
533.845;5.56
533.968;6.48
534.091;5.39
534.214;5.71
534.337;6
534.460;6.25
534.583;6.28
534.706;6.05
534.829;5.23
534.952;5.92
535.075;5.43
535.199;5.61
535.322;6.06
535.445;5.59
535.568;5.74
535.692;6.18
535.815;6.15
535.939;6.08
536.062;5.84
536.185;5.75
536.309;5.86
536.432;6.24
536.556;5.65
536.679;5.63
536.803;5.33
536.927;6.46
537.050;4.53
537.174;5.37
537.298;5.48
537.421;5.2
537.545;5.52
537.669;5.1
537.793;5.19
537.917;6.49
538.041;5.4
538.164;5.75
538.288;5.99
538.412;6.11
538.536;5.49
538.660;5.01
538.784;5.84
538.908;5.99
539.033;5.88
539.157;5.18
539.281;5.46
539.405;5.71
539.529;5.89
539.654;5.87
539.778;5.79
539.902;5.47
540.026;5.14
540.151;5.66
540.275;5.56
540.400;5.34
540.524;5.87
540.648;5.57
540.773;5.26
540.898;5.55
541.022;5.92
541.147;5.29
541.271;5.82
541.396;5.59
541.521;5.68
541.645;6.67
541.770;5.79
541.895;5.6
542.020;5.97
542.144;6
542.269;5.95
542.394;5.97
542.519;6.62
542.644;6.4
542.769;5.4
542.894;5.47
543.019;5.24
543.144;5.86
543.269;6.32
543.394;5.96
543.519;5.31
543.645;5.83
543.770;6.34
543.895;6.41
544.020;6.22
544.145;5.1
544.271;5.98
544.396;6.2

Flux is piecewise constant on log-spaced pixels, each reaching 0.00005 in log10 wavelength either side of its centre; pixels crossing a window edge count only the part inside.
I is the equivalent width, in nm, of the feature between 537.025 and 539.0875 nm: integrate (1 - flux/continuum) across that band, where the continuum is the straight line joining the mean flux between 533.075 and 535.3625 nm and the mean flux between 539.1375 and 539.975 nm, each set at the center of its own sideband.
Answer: 0.04 nm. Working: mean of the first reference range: 5.79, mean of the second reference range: 5.65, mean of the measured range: 5.56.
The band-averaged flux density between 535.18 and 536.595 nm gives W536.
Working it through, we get 5.91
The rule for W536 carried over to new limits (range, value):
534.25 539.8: 5.72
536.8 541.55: 5.59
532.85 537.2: 5.76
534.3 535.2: 5.86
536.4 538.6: 5.6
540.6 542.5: 5.8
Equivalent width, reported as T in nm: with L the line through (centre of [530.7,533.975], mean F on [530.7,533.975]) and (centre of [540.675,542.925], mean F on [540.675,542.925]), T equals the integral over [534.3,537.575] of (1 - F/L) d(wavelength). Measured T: 0.04 nm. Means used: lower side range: 5.83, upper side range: 5.83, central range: 5.76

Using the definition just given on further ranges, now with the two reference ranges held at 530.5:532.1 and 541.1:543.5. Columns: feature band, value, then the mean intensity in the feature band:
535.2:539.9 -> 0.19 nm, 5.69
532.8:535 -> 0.09 nm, 5.74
